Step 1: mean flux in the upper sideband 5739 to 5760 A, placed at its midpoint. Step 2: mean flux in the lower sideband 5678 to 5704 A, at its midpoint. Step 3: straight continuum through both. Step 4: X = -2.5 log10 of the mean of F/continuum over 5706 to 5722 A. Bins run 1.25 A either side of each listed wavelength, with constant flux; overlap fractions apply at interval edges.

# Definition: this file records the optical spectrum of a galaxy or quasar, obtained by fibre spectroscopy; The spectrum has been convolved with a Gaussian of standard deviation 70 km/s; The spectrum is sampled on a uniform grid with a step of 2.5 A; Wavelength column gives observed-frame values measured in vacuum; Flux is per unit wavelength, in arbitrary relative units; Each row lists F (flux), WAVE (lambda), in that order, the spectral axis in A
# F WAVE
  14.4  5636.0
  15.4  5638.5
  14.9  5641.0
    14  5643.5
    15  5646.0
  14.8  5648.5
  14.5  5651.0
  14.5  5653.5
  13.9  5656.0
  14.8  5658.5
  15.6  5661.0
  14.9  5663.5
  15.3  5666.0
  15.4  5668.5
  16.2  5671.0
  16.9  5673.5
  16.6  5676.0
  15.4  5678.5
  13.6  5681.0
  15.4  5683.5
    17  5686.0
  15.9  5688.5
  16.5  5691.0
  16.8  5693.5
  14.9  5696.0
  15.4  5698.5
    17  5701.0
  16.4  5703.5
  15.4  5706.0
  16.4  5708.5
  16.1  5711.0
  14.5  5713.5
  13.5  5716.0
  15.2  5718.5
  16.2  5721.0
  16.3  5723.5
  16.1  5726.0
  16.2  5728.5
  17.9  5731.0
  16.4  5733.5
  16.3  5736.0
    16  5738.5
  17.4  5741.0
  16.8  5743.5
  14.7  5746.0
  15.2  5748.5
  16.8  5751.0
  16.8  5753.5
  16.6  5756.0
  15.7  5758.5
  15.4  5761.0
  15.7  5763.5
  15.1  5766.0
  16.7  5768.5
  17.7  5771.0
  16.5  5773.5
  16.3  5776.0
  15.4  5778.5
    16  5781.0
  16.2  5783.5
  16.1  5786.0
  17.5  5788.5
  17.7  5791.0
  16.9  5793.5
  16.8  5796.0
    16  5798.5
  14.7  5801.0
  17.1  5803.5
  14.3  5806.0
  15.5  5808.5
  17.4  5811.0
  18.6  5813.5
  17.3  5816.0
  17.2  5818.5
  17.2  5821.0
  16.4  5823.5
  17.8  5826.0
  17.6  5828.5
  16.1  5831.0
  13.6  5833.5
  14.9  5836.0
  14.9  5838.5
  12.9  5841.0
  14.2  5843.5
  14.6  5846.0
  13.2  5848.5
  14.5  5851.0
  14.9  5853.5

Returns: 0.05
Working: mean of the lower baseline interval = 15.8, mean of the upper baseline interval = 16.2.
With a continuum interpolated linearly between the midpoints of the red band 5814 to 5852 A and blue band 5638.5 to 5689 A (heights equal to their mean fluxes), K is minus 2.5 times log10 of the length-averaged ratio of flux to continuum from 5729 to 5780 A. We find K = -0.059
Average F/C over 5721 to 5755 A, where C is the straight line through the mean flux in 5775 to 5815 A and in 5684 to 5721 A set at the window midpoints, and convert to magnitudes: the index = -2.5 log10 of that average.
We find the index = -0.02 mag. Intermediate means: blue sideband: 15.8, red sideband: 16.4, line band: 16.4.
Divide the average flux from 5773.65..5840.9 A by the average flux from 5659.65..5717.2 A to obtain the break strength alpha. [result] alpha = 1.04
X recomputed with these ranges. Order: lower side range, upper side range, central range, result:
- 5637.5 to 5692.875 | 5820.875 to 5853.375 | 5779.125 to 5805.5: -0.08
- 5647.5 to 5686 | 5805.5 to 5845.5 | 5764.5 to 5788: -0.03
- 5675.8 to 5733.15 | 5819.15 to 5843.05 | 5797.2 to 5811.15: 0.00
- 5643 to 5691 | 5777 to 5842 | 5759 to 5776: -0.01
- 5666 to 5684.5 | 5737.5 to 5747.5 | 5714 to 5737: 0.01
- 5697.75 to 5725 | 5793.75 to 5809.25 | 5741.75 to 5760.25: -0.02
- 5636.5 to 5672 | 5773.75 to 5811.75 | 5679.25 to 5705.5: -0.04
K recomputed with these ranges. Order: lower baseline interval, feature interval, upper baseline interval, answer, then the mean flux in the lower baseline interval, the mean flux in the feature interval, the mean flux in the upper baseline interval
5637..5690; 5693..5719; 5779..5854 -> -0.01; 15.2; 15.6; 15.9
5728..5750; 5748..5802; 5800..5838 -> 0.00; 16.3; 16.3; 16.4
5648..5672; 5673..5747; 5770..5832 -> -0.03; 15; 16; 16.6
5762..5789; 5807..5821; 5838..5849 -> -0.15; 16.2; 17.1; 13.9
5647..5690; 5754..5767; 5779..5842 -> 0.01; 15.3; 15.8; 16.3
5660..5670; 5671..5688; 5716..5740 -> -0.02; 15.3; 15.8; 16.2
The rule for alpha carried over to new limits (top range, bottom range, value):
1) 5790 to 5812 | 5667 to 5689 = 1.03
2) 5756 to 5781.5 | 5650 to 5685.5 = 1.05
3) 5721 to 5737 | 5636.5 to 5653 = 1.12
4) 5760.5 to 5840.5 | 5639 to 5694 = 1.06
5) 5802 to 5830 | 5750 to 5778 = 1.04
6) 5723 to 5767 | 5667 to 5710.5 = 1.02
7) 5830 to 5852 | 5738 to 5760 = 0.88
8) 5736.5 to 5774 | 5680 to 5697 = 1.03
